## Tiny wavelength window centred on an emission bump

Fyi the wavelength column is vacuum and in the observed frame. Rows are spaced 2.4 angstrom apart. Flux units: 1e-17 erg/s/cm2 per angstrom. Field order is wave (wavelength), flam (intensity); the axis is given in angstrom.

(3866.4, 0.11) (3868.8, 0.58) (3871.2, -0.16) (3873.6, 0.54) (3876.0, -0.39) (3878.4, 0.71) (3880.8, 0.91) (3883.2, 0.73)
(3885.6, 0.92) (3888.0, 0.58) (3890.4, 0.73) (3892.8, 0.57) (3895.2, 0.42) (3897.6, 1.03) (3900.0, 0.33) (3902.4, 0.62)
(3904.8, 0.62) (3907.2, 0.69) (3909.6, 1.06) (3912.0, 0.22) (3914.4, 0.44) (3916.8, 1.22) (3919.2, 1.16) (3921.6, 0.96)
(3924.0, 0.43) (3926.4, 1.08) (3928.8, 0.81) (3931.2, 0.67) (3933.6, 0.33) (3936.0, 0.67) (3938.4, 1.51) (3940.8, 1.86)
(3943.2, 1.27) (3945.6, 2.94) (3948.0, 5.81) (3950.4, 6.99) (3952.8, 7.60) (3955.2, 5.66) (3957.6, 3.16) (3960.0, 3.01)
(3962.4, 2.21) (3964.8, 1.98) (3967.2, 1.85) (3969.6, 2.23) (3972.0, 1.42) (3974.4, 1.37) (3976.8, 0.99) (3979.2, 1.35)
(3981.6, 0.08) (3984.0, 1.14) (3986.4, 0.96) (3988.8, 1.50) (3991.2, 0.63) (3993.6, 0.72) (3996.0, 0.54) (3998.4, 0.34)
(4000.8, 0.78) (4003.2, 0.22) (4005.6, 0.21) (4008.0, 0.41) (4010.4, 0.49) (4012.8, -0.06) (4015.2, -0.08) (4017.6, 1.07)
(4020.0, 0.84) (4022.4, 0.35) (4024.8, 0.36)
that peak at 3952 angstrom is Ly-alpha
